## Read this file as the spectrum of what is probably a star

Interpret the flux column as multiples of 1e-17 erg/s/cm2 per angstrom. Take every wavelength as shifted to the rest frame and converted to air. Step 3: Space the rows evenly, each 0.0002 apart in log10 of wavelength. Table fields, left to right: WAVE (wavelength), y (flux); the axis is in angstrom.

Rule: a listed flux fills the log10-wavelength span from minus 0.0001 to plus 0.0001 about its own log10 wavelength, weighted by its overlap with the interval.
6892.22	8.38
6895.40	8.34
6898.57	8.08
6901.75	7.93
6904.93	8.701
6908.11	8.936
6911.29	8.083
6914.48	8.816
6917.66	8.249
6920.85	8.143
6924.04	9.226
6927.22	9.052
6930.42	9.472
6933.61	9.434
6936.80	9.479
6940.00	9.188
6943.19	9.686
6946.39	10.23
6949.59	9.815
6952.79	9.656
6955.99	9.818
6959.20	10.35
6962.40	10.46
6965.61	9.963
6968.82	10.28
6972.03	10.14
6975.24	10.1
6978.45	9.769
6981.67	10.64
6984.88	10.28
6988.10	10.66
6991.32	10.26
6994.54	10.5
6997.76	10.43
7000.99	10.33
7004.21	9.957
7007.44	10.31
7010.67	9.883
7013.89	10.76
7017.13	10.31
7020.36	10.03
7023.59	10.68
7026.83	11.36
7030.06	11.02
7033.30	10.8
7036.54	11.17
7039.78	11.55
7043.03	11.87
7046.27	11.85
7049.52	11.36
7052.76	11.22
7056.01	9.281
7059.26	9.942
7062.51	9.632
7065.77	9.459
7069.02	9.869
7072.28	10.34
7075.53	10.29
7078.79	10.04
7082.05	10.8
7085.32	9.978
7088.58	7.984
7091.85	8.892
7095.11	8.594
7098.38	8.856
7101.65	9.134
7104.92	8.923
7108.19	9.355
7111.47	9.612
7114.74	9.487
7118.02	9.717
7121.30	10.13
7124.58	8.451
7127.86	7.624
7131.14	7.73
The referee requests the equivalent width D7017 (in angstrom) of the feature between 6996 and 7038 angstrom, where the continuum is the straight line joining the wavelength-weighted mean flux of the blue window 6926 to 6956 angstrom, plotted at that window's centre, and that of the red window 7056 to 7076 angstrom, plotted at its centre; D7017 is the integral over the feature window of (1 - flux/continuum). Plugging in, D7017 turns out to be -3.4 angstrom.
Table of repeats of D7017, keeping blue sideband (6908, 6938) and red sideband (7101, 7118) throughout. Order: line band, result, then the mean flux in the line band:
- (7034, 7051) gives -4.3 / 11.5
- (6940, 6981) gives -4.7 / 10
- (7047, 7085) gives -4.1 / 10.2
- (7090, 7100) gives 0.6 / 8.76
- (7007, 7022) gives -1.9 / 10.3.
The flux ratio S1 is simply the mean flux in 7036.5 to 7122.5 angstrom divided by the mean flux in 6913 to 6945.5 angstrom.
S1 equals 1.1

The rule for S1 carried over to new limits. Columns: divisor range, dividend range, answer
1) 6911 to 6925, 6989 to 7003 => 1.22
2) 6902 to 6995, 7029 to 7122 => 1.04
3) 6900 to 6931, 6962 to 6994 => 1.19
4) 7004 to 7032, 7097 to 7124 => 0.89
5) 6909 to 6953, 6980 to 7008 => 1.13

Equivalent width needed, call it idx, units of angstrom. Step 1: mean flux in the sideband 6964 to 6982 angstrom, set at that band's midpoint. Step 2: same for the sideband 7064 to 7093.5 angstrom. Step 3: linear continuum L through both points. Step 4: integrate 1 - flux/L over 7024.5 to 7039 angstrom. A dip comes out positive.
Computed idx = -1.7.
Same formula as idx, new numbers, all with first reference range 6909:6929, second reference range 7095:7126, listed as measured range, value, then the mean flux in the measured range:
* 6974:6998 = -4.0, 10.3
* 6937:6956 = -2.2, 9.71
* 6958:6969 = -1.9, 10.3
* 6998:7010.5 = -1.8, 10.2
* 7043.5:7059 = -3.2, 10.9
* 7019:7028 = -1.7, 10.7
